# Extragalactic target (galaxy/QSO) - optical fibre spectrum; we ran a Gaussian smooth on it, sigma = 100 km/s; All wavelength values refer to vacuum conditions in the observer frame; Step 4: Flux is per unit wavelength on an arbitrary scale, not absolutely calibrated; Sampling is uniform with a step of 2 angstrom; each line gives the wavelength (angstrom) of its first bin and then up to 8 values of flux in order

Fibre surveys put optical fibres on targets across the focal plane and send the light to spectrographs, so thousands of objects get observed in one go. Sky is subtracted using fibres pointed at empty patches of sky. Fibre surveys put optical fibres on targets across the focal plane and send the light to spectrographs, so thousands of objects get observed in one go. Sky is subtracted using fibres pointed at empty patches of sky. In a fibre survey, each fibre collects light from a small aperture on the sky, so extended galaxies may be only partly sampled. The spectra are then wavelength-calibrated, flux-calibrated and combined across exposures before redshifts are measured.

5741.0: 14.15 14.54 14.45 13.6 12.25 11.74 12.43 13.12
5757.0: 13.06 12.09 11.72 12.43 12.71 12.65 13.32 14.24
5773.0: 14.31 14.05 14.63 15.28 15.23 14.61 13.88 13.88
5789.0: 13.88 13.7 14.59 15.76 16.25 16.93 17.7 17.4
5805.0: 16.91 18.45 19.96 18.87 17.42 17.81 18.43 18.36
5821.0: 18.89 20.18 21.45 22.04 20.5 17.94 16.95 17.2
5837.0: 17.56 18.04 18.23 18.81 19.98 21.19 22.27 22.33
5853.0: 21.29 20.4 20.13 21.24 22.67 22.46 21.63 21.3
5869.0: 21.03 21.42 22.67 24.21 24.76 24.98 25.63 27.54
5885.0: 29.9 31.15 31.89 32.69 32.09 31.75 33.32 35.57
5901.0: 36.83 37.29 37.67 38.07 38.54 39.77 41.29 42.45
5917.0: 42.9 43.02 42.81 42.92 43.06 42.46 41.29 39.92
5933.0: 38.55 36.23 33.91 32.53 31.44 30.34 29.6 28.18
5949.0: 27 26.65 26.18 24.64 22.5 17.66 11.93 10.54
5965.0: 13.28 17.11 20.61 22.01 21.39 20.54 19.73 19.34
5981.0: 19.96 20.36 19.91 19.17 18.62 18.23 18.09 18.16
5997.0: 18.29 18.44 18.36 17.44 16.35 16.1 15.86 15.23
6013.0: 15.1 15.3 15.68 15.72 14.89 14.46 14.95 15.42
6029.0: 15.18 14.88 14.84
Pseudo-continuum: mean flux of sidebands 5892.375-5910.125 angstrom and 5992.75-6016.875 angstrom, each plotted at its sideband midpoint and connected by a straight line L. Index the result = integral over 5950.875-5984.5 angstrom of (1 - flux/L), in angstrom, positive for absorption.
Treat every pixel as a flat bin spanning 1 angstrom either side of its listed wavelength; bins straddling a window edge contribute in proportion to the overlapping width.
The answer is 5.75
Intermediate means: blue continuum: 35.8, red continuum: 16.8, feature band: 19.5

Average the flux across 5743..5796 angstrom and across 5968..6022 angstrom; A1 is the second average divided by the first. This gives 1.33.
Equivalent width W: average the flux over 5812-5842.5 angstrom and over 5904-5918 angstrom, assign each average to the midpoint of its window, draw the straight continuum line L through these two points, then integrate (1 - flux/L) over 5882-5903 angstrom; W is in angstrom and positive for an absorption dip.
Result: 1.7 angstrom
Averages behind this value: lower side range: 18.7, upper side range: 40.1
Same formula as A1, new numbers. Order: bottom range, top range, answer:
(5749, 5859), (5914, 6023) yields 1.46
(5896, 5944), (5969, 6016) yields 0.48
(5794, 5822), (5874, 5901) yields 1.68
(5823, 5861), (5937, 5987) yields 1.12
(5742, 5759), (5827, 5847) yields 1.43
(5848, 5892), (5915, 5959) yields 1.42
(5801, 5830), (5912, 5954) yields 1.91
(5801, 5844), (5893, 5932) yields 2.11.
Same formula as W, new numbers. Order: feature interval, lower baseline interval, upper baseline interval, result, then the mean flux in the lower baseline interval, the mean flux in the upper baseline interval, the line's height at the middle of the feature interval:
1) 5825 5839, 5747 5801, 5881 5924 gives 3.0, 13.9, 36.4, 24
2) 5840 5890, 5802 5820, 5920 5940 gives 8.5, 18.2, 39.4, 27.8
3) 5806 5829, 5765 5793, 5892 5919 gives 2.1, 14.1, 37.7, 21.3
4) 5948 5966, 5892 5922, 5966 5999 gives 4.2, 38.2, 19.4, 25.8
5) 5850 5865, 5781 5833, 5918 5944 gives 2.5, 17.4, 38.3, 25.9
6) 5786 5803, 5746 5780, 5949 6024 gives -1.9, 13.2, 18.3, 13.9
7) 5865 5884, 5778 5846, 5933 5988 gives -3.5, 17.4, 23.3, 19.9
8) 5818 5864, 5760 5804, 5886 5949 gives 7.7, 14.5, 36.6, 24.1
